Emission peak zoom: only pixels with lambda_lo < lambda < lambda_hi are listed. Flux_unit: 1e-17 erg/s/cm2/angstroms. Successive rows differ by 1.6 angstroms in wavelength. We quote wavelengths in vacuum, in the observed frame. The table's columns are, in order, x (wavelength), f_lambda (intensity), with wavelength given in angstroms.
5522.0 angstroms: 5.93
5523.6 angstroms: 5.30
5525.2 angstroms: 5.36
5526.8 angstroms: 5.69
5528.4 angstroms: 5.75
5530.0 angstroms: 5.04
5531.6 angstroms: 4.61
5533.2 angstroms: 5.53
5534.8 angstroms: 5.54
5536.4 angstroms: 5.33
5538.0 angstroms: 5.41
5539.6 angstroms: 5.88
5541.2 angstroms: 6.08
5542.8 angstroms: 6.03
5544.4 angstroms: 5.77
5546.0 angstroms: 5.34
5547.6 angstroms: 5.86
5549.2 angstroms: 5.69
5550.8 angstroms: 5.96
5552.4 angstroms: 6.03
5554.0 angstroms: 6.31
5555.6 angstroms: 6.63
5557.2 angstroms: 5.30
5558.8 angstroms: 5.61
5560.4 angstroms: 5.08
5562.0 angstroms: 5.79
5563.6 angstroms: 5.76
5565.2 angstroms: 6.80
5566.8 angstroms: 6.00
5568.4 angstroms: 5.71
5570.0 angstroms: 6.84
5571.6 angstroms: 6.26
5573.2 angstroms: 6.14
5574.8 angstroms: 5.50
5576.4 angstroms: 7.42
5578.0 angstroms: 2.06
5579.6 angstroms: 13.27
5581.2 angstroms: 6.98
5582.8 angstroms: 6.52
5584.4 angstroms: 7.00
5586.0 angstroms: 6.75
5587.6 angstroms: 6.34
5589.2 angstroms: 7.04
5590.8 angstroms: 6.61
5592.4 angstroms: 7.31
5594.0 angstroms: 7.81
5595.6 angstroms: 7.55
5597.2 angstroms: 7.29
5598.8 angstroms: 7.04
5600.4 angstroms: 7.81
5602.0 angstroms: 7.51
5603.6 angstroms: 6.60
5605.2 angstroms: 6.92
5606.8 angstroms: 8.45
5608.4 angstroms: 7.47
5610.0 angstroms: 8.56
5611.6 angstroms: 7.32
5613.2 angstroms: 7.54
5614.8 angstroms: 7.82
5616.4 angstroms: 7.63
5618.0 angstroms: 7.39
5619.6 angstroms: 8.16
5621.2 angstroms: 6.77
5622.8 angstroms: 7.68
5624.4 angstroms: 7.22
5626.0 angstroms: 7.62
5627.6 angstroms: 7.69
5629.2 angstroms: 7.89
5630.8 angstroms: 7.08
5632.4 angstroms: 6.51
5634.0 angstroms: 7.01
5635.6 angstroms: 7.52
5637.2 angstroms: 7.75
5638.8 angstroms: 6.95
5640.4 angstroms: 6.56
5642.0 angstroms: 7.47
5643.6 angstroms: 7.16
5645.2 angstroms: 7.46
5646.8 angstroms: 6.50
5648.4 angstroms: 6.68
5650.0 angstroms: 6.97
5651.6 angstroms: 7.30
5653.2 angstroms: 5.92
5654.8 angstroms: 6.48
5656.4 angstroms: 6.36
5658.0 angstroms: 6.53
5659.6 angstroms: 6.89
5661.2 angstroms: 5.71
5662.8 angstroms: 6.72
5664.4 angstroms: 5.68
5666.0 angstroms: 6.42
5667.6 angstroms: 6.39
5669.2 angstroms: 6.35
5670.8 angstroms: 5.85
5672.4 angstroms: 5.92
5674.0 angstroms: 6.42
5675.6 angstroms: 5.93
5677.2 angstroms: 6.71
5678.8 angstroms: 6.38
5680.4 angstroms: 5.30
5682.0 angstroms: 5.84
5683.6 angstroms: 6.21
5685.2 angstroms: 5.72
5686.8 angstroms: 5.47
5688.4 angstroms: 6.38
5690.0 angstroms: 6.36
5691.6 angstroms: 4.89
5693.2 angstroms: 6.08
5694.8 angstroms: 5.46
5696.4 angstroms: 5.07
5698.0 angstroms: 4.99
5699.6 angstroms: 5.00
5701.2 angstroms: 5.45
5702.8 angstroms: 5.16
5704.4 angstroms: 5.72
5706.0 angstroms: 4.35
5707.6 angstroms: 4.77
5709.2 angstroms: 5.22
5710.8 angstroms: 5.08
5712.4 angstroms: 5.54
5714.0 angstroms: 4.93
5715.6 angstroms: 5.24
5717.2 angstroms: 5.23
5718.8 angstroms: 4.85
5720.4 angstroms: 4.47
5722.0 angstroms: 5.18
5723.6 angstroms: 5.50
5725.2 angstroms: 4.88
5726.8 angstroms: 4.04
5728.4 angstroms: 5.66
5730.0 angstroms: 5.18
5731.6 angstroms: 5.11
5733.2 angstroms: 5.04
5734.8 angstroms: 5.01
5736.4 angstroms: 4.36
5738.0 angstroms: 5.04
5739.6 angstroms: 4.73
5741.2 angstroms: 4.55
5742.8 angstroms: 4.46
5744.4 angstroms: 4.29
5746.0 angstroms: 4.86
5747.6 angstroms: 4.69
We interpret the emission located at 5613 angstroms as Mg II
